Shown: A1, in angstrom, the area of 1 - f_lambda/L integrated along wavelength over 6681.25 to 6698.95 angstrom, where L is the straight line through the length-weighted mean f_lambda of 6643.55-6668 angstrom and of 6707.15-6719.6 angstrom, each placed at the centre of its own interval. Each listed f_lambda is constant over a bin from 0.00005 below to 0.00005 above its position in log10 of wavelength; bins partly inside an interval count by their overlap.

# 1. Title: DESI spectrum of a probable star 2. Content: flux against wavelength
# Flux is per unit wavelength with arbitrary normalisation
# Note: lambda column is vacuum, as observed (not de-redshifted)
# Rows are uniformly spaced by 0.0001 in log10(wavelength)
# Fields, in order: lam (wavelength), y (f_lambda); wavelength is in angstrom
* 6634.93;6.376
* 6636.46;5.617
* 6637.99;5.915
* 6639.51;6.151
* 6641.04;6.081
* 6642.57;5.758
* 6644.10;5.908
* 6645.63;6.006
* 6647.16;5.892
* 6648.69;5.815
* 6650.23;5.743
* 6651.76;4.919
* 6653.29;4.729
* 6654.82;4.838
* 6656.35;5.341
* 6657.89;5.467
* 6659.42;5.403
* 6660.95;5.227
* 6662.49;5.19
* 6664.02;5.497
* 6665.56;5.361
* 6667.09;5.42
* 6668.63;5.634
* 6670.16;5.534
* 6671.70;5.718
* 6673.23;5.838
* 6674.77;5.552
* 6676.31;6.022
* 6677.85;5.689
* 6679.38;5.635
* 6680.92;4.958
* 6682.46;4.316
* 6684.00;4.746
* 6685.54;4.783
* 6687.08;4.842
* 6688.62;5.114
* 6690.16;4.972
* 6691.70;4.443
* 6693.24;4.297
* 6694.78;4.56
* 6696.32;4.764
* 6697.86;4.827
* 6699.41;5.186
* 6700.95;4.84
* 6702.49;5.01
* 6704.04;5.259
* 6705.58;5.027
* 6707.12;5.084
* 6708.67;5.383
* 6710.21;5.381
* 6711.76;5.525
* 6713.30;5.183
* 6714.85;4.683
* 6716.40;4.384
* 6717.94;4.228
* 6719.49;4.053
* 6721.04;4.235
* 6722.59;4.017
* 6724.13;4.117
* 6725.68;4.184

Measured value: 1.4 angstrom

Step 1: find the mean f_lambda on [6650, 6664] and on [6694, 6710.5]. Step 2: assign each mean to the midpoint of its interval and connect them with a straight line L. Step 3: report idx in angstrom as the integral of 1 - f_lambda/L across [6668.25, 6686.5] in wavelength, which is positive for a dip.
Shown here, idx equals -0.8 angstrom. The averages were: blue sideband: 5.2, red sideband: 5.02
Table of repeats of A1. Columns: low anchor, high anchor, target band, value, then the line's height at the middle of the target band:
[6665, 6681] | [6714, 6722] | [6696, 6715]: -1.8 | 4.67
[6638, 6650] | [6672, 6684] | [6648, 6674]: 1.2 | 5.67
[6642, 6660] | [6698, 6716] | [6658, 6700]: 1.0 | 5.3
